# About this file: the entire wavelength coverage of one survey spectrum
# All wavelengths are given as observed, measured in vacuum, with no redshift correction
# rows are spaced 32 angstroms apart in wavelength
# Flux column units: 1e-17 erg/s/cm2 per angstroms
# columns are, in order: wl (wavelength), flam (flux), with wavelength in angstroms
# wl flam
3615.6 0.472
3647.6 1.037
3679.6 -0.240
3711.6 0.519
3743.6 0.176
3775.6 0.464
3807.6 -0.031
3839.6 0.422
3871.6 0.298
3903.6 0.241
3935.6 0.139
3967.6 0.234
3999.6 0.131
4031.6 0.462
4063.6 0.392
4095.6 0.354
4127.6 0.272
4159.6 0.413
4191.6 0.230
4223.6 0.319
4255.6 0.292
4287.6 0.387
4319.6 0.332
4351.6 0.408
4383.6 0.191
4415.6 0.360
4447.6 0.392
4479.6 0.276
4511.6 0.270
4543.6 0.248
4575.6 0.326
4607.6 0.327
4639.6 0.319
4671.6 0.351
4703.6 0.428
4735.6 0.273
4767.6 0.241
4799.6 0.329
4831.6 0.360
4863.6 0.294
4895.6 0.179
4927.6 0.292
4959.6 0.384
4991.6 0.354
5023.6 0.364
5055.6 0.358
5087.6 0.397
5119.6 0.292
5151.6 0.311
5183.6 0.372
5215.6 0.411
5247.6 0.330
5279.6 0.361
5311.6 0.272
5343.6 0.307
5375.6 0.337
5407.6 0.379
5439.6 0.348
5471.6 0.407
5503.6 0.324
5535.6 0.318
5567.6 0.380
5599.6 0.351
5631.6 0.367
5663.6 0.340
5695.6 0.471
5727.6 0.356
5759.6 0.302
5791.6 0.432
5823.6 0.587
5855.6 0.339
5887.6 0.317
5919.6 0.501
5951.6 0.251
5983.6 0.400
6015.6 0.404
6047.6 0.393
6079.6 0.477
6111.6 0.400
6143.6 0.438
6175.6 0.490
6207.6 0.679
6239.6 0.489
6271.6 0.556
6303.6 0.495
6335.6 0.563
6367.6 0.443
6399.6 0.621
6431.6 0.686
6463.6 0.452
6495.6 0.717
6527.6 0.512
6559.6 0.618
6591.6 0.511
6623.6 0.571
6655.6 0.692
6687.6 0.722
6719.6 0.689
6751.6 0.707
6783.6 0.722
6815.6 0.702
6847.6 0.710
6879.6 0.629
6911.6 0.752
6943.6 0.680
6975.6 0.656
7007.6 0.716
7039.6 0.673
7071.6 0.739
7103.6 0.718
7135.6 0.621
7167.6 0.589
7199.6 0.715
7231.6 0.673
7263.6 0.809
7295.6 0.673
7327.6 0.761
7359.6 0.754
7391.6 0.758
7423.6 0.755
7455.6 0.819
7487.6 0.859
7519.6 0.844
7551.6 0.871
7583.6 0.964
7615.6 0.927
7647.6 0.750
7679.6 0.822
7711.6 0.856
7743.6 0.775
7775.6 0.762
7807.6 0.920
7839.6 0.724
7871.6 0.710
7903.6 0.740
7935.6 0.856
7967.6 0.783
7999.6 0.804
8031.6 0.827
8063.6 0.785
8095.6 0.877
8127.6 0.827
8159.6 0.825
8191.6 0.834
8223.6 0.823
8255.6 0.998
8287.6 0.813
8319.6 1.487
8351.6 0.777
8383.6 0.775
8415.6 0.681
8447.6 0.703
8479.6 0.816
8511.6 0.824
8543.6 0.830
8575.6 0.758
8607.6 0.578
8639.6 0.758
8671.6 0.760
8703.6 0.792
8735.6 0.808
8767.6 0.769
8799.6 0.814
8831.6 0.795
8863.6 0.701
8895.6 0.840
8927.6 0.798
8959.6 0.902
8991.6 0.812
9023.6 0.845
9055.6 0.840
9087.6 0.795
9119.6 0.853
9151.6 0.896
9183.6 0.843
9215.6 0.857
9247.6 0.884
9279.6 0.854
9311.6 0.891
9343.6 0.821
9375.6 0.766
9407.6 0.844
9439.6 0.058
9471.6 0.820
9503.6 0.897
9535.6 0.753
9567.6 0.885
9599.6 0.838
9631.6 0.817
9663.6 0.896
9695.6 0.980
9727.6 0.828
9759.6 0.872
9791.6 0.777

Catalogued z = 0.66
